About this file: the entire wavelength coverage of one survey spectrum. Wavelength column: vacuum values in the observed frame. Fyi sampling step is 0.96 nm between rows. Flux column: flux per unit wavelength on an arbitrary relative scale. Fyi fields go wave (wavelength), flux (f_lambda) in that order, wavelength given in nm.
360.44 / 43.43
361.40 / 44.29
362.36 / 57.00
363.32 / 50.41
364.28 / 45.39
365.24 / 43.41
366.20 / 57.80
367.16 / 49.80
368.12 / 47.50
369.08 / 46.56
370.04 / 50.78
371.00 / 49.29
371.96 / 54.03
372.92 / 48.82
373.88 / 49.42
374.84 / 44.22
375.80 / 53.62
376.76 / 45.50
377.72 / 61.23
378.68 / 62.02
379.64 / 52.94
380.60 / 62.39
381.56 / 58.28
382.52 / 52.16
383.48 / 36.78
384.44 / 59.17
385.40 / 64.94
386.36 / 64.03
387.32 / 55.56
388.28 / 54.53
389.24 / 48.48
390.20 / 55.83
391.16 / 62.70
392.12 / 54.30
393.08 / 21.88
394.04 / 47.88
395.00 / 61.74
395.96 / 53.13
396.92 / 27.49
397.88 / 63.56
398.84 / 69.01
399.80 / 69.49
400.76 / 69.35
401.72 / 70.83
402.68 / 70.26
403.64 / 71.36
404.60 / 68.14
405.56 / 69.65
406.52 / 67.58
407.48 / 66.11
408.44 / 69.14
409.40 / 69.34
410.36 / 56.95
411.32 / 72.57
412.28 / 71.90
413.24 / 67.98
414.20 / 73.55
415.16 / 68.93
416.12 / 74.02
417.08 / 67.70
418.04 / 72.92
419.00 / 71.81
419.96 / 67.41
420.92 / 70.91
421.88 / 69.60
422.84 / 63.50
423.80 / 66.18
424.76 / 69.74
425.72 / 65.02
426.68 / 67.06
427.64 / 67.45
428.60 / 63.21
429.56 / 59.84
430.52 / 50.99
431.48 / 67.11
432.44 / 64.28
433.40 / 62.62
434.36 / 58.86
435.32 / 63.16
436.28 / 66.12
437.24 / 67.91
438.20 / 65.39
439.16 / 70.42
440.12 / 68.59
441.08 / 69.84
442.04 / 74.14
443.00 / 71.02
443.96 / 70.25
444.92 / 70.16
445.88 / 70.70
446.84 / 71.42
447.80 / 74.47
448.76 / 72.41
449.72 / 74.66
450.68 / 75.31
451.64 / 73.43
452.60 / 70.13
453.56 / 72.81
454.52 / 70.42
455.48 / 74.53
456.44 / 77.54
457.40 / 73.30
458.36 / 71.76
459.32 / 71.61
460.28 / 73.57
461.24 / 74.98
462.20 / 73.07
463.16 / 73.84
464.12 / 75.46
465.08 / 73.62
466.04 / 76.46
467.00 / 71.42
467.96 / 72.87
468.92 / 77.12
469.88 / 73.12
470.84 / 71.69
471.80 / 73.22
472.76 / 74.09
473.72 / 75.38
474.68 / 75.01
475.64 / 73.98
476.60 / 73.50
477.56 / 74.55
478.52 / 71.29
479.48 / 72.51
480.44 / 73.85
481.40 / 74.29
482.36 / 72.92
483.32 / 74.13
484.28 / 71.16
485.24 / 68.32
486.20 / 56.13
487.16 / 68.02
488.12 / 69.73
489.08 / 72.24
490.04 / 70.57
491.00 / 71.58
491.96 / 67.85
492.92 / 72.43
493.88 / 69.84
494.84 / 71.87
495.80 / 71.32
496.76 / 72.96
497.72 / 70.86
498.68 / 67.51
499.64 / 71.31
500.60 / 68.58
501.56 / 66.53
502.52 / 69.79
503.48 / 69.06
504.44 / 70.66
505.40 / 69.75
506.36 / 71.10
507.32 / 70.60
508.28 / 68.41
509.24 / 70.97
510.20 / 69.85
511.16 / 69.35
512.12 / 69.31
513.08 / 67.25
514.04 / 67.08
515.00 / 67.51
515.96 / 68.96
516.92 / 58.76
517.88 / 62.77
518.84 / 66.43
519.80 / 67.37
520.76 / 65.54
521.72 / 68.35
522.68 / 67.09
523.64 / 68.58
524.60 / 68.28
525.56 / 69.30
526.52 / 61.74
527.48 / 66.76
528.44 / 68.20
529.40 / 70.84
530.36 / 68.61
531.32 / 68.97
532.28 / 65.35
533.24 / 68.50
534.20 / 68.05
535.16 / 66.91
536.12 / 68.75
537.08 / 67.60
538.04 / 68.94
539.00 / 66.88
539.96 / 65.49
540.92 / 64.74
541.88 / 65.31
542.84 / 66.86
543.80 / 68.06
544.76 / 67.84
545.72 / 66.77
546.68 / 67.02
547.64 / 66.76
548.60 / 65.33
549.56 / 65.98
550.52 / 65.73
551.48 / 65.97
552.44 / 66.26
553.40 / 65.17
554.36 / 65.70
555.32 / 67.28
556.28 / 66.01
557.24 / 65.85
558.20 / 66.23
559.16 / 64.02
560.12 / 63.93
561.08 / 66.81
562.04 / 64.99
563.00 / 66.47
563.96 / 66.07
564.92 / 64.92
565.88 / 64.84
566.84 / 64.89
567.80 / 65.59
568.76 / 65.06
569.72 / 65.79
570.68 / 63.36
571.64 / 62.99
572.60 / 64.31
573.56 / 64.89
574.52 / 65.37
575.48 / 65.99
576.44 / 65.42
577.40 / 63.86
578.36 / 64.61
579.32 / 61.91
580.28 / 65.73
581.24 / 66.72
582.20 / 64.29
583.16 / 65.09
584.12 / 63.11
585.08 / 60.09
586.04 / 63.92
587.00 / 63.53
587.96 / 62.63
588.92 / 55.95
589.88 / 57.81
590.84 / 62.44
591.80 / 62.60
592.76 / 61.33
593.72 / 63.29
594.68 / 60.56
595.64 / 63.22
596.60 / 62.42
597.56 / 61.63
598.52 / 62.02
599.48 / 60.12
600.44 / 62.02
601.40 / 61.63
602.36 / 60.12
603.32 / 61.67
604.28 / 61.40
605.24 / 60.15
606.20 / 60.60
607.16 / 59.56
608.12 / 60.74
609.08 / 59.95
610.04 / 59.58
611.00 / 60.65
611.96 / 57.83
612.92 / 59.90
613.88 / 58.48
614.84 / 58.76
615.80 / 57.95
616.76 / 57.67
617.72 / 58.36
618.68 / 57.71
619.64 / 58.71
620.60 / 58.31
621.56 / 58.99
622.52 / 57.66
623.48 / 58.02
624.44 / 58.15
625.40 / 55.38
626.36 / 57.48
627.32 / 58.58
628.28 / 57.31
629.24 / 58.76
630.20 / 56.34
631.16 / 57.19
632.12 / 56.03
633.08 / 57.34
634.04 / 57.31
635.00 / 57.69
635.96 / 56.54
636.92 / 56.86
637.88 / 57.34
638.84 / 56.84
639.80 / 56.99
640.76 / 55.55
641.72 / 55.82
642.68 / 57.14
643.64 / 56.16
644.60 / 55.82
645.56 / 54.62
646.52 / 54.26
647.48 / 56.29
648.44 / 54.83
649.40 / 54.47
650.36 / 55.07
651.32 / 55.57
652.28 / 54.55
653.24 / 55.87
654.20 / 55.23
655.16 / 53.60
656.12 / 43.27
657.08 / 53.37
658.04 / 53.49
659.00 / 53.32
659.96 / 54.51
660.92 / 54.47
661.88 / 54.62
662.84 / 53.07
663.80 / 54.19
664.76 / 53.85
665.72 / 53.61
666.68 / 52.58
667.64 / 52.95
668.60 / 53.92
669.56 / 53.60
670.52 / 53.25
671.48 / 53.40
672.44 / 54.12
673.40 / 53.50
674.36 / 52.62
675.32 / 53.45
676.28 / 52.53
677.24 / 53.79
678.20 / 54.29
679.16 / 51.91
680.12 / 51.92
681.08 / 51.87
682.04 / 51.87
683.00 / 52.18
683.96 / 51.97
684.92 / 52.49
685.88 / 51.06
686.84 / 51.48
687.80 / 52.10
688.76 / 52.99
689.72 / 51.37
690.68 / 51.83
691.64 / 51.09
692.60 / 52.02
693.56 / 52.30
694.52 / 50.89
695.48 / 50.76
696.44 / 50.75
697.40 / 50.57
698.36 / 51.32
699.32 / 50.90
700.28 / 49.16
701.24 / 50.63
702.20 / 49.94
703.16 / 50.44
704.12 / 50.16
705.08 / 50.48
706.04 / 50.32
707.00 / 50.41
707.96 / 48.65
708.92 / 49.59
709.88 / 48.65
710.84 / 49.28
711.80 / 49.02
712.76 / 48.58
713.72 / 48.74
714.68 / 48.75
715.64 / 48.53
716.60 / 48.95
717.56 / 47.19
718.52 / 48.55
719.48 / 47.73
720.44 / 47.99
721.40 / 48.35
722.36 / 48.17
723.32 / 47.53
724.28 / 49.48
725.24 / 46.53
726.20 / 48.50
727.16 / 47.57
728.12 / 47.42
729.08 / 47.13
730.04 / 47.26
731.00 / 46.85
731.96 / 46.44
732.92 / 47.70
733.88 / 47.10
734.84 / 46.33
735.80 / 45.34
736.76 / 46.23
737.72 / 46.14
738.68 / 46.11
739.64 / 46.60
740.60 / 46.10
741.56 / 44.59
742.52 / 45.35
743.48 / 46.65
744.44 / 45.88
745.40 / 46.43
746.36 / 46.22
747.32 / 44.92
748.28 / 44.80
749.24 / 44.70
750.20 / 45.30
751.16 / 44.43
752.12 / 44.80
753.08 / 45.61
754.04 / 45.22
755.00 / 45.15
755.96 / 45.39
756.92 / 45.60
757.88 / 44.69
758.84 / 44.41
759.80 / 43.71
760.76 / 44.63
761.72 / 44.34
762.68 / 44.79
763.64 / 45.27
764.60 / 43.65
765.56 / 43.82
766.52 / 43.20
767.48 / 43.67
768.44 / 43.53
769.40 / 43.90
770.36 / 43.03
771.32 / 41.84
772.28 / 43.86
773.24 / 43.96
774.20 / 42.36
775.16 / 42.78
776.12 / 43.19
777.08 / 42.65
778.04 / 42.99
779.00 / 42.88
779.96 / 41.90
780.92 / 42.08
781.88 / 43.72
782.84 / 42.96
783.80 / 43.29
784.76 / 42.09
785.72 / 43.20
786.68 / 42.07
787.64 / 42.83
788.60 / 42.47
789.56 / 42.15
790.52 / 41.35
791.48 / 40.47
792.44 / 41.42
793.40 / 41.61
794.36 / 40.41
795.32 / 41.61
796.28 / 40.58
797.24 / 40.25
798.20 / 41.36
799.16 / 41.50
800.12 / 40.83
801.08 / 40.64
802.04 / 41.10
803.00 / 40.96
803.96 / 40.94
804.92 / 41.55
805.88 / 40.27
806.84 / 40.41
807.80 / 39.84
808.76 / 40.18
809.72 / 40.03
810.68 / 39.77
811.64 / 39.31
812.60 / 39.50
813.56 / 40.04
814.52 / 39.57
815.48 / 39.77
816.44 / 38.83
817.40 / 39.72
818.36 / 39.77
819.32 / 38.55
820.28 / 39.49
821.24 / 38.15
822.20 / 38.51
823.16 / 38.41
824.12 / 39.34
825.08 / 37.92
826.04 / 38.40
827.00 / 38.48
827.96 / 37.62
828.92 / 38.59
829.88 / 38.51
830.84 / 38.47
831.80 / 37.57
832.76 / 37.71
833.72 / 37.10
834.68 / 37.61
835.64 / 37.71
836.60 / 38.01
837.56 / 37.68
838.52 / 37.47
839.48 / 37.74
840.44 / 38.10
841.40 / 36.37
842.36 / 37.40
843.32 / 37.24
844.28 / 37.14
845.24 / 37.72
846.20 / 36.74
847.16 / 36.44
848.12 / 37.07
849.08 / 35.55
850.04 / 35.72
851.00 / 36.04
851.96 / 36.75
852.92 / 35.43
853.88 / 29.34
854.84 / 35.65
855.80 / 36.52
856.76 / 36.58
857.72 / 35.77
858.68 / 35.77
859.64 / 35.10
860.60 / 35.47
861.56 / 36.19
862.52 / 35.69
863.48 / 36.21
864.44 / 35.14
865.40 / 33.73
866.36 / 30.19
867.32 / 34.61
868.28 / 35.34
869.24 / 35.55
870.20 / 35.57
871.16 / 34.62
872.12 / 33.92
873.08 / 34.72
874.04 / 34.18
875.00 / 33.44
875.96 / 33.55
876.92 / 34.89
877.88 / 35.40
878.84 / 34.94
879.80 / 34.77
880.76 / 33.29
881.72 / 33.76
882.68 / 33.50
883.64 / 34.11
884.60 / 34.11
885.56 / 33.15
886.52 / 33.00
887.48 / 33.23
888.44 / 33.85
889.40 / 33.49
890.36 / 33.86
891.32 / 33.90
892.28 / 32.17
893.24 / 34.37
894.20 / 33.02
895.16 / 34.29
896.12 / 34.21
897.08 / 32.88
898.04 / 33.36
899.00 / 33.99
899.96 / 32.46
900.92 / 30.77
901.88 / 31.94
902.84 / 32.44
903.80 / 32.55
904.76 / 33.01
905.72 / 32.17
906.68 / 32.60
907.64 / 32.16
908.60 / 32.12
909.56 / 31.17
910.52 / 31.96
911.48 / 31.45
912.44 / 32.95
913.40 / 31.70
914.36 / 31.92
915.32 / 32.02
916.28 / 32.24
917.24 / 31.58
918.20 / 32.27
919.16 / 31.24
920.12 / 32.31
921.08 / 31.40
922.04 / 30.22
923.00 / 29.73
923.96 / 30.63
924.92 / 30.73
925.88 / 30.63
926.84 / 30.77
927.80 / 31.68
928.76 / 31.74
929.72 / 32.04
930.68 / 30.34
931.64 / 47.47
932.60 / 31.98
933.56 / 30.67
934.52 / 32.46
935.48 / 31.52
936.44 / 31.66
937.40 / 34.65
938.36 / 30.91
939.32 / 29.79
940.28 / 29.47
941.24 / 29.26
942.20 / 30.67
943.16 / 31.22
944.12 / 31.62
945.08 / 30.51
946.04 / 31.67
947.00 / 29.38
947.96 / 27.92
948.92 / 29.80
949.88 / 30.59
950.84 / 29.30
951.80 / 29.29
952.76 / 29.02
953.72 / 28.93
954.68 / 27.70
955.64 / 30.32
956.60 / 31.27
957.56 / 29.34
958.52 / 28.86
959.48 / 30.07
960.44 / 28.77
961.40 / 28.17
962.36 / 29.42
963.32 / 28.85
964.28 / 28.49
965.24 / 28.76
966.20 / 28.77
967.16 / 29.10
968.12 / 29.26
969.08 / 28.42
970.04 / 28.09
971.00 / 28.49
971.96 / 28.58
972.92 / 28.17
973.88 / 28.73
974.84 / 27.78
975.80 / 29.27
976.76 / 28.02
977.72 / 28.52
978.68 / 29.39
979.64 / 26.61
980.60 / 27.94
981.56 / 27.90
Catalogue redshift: -0.001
